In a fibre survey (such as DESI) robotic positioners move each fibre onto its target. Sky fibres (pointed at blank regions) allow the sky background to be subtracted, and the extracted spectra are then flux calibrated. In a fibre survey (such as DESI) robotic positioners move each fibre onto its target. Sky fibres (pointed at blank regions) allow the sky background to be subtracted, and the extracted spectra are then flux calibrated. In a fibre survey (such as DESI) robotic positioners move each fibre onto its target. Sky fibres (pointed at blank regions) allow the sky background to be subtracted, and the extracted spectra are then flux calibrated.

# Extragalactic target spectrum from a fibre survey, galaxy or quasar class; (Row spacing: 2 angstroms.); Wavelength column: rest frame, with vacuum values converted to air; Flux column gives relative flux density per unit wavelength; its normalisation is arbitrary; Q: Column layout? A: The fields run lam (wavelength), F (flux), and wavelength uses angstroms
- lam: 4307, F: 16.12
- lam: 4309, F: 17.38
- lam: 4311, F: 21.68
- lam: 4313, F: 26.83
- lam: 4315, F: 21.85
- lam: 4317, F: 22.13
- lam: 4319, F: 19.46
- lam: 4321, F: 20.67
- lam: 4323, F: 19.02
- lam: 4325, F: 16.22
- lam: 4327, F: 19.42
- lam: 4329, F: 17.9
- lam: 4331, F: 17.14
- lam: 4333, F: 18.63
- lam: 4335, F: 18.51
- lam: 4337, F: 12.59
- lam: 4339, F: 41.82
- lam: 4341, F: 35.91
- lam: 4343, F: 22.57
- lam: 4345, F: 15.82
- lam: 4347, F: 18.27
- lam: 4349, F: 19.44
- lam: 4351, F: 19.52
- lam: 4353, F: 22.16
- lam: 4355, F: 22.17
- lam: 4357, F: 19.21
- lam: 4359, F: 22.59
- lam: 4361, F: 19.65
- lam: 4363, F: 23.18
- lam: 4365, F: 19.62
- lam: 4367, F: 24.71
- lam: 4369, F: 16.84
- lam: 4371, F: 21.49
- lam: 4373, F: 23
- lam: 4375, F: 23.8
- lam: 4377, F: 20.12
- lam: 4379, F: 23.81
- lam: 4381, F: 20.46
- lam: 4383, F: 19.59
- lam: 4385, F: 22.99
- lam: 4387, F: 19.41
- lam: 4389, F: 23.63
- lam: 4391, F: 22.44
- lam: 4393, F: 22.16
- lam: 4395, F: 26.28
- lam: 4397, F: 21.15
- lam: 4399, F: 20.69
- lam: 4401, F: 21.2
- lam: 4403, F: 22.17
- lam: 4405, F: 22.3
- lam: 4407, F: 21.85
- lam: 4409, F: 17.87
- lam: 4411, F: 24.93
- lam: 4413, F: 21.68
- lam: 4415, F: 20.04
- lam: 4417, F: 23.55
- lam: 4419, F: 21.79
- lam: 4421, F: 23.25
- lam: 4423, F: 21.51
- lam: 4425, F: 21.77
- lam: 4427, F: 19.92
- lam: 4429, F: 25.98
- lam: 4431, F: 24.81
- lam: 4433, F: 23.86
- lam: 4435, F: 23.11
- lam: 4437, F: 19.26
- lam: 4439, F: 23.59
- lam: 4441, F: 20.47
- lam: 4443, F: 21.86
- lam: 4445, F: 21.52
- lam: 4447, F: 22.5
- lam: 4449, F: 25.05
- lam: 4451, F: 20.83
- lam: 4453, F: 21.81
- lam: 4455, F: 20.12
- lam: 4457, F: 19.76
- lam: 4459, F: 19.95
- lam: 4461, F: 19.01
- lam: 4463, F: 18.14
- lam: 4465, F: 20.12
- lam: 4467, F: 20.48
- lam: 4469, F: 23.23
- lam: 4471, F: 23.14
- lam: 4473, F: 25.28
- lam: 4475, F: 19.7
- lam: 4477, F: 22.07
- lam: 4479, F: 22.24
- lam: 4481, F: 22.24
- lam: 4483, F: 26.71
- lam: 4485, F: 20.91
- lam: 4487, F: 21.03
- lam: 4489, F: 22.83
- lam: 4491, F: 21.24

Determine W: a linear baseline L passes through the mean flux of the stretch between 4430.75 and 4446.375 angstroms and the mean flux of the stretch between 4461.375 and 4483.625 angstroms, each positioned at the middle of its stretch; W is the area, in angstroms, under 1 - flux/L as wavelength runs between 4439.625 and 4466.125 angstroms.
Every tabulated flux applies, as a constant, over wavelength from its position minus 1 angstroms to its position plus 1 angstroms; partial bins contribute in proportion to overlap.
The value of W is 1.4 angstroms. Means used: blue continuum 22.2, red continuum 22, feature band 20.9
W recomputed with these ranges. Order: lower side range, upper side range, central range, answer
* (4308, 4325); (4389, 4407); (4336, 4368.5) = -1.3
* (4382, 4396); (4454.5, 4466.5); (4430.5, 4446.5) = -1.4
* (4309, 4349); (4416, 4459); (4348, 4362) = 0.5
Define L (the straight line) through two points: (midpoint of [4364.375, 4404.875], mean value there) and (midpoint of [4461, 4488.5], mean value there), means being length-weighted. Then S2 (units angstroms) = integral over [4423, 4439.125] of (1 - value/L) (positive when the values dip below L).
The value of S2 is -0.61 angstroms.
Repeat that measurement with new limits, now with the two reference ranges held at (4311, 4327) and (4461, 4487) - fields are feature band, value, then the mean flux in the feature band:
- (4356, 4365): 0.1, 21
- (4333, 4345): -2.2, 24.8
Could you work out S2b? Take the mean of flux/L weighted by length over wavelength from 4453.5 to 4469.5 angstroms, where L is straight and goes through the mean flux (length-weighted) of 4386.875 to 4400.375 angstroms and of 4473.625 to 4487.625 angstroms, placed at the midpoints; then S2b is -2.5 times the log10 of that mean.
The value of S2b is 0.11 mag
